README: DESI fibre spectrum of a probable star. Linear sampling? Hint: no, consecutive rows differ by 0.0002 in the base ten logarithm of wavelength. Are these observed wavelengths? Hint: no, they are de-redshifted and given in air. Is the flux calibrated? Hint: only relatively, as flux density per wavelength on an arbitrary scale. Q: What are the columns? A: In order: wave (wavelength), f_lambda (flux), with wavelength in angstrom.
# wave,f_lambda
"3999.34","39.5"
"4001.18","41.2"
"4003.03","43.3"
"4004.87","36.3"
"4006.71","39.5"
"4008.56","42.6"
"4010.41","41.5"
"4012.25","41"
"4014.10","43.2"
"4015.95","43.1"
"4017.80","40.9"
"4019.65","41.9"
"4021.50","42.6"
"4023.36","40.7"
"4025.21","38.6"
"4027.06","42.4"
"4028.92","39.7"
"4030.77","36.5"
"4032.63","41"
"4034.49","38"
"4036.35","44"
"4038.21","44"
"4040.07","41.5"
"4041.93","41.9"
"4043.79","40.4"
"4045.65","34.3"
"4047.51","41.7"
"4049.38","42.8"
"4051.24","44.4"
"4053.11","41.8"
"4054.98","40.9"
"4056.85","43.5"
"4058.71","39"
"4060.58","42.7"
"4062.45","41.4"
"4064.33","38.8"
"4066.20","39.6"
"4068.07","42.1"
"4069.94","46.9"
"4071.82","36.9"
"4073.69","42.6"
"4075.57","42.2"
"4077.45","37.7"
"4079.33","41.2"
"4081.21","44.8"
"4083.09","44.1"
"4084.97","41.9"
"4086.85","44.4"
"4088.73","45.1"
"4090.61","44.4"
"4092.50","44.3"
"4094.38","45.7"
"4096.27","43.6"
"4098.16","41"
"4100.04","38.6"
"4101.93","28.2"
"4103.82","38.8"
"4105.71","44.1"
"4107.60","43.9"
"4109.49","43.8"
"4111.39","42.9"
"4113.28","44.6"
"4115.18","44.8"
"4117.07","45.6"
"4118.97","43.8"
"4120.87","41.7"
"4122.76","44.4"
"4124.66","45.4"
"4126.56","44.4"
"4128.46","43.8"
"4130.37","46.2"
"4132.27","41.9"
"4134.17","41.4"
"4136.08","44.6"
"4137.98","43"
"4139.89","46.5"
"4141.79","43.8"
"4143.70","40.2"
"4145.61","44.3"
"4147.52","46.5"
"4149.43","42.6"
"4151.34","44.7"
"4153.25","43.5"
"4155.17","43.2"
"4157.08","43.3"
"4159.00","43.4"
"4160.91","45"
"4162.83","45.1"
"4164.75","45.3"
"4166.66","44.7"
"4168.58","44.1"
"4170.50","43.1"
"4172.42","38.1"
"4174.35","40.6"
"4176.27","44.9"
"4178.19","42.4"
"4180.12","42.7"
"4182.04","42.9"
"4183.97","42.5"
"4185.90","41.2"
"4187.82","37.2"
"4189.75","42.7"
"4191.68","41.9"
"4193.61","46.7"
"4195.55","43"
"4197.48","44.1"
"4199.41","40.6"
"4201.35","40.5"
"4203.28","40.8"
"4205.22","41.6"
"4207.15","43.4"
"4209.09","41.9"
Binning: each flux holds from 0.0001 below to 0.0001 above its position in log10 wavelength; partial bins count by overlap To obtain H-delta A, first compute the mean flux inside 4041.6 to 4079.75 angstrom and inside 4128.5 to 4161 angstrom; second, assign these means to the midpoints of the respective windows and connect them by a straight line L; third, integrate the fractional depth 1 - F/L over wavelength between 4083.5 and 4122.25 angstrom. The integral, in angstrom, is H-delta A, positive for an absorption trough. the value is -0.2 angstrom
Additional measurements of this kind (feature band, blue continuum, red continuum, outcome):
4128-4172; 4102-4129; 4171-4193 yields -1.49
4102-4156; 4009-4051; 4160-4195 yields -1.57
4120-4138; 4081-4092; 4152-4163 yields 0.09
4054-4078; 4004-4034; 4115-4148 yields 0.51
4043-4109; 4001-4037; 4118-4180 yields 0.80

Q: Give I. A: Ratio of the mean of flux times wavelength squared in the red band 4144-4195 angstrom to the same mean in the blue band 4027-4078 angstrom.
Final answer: 1.1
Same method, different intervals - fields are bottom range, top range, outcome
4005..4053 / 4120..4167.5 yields 1.13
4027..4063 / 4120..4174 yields 1.12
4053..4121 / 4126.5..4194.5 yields 1.06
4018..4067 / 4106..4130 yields 1.12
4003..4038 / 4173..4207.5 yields 1.12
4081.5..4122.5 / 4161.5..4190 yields 1.03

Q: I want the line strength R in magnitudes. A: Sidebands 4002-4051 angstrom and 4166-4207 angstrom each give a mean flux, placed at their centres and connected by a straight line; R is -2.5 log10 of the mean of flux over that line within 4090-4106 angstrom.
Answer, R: 0.02 mag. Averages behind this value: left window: 41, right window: 42.2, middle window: 40.8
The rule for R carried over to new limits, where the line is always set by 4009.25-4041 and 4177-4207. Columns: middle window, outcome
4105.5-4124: -0.058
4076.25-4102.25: -0.014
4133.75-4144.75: -0.039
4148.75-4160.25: -0.041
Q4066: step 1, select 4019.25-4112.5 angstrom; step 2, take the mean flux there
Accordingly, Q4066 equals 41.5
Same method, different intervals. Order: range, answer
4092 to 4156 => 43.1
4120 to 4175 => 43.6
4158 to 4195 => 42.9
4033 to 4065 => 41.3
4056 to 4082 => 41.4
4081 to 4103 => 42.1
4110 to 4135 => 43.9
